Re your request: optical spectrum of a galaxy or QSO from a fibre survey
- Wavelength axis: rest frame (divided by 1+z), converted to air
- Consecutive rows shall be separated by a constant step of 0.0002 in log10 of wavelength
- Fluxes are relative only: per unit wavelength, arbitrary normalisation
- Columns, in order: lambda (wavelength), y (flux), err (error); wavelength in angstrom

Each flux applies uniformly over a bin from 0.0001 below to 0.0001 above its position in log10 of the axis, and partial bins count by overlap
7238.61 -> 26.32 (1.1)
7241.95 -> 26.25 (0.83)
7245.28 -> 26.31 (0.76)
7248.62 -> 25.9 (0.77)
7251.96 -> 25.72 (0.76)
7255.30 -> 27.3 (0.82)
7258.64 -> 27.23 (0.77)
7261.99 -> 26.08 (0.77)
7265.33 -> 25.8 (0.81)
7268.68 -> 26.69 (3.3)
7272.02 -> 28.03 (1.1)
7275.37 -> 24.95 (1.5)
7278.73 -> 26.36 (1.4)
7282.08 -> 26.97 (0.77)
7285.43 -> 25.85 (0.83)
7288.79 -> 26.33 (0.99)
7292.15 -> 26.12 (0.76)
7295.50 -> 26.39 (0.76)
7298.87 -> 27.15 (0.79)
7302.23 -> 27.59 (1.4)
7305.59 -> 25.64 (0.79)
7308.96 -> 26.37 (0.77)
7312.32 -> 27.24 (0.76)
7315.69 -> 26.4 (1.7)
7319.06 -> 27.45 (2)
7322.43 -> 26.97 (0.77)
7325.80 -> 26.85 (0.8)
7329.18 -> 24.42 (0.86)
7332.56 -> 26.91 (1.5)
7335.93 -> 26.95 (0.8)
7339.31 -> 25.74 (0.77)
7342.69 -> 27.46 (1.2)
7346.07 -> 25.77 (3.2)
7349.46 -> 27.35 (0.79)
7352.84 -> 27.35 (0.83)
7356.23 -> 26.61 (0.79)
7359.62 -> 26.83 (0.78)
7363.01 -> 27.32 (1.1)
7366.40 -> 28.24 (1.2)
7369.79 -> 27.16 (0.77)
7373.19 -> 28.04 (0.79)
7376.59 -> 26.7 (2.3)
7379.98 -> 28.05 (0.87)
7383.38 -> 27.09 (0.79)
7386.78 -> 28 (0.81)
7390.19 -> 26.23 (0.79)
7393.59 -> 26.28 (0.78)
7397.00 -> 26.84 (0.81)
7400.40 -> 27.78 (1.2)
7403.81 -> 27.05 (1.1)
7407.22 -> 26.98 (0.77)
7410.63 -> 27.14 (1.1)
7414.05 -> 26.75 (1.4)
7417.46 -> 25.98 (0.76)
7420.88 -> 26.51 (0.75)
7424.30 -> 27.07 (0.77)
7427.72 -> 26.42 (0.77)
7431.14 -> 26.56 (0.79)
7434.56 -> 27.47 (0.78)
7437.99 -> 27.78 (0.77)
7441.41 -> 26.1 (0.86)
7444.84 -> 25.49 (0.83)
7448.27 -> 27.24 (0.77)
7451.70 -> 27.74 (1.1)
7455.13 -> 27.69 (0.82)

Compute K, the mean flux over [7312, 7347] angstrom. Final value 26.6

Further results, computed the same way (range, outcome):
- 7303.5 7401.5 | 26.9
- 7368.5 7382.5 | 27.5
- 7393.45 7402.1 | 27.1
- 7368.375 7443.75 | 27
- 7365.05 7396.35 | 27.3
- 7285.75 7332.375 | 26.5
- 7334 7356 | 26.8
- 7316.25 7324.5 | 27.1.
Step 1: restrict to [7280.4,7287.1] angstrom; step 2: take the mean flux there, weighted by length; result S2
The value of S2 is 26.4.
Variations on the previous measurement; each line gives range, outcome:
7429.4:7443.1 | 27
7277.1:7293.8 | 26.3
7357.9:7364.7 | 27.1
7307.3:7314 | 26.8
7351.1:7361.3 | 26.9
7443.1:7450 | 26.4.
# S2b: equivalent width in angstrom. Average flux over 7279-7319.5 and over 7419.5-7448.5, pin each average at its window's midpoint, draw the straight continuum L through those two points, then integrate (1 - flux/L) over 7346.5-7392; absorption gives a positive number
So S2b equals -1.0 angstrom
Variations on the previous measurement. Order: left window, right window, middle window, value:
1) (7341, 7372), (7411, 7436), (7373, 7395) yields -0.2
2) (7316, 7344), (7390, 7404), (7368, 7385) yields -0.4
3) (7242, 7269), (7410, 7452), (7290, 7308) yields -0.1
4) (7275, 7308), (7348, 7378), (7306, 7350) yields 0.5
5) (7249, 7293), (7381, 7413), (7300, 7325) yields -0.2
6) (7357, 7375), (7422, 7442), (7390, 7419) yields 0.4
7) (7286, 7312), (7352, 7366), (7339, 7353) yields 0.1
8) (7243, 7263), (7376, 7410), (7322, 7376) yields 0.1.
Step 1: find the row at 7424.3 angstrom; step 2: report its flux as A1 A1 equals 27.07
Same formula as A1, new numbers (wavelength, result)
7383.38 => 27.09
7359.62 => 26.83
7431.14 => 26.56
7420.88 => 26.51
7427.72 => 26.42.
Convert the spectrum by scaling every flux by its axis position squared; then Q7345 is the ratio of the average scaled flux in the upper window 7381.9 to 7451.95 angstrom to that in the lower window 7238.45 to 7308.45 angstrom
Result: 1.1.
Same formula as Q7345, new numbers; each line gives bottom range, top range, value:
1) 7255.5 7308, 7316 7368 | 1.03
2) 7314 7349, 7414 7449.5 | 1.03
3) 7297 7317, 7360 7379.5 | 1.05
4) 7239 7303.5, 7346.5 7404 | 1.06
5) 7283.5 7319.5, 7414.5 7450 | 1.04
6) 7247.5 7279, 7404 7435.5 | 1.06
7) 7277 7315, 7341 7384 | 1.04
